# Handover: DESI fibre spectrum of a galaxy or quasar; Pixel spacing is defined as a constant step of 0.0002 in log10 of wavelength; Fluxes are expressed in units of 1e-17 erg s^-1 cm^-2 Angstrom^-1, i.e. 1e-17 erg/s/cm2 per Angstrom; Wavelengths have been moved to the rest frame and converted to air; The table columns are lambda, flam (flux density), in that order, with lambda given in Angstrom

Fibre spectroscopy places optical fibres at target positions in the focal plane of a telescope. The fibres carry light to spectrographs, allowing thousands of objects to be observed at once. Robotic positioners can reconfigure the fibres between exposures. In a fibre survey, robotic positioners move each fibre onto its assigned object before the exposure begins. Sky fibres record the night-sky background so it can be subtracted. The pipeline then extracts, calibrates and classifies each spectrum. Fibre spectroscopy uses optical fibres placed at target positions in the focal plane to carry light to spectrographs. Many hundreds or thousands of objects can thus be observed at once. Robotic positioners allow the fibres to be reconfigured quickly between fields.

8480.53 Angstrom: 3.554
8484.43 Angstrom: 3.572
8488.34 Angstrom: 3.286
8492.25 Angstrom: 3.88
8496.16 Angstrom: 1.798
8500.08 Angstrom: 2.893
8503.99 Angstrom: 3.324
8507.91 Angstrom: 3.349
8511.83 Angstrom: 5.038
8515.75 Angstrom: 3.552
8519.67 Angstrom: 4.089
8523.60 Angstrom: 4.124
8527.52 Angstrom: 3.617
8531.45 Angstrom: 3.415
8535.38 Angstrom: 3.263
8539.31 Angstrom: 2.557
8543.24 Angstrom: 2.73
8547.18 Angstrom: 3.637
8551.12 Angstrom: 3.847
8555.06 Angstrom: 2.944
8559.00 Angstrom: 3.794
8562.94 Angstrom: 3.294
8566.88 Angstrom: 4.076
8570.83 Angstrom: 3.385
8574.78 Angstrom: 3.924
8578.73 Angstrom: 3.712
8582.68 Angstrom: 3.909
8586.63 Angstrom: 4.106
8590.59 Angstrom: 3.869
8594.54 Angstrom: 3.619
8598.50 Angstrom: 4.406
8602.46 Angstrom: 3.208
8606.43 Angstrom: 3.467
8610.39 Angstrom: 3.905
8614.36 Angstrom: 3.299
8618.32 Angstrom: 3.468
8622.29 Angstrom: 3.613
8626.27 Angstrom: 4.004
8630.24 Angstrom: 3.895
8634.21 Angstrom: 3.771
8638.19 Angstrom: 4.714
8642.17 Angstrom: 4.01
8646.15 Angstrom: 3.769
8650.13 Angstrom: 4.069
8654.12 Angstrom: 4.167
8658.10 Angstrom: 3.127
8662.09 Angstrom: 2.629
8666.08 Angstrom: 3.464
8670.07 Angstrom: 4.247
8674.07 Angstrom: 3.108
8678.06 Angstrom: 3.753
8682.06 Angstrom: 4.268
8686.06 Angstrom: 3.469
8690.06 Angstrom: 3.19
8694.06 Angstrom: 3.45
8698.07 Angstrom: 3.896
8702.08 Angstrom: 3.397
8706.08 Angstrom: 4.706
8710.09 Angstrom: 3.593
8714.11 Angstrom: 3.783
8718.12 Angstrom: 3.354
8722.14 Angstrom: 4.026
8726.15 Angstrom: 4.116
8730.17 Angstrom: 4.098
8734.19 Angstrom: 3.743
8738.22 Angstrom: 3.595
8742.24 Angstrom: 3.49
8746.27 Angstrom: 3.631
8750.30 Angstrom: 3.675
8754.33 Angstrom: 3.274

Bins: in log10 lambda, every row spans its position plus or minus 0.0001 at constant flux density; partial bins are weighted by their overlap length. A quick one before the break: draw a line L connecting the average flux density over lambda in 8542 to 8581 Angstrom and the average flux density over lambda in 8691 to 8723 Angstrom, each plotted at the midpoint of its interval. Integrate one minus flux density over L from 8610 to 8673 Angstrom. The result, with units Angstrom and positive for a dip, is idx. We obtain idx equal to -1.5 Angstrom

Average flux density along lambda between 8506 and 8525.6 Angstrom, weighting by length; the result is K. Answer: 4.03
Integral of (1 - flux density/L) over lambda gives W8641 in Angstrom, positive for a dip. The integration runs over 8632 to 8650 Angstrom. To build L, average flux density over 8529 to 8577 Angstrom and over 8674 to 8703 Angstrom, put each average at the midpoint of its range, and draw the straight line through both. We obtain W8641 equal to -2.7 Angstrom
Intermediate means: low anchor 3.41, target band 4.07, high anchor 3.6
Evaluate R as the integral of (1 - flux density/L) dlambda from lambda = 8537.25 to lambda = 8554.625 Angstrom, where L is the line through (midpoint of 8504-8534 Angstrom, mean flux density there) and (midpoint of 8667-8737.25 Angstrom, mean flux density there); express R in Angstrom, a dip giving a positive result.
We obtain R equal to 2.97 Angstrom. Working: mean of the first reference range 3.83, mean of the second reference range 3.77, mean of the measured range 3.17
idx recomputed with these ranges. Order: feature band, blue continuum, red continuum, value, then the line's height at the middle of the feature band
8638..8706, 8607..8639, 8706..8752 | 1.66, 3.78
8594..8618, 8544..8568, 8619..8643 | 1.16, 3.83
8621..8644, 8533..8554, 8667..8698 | -3.46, 3.49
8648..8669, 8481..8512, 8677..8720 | 0.61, 3.63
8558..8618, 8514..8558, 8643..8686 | -3.29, 3.53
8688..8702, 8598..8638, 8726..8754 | 0.82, 3.71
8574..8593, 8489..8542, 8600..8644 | -1.29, 3.65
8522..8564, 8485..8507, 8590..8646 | -0.27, 3.36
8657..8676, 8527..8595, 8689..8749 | 1.82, 3.68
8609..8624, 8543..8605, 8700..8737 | 0.70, 3.73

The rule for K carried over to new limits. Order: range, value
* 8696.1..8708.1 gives 4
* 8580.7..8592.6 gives 3.96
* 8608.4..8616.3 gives 3.6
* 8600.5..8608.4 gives 3.33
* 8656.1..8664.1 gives 2.88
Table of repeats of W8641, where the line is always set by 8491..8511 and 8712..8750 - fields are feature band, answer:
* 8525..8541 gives -0.20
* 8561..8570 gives -0.93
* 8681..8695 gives 0.30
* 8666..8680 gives -0.27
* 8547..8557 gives -0.55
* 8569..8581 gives -1.26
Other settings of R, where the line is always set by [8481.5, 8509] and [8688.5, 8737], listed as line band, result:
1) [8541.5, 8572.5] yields -1.2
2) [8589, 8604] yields -1.5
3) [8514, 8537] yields -3.1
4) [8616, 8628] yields -0.5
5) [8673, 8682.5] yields 0.0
